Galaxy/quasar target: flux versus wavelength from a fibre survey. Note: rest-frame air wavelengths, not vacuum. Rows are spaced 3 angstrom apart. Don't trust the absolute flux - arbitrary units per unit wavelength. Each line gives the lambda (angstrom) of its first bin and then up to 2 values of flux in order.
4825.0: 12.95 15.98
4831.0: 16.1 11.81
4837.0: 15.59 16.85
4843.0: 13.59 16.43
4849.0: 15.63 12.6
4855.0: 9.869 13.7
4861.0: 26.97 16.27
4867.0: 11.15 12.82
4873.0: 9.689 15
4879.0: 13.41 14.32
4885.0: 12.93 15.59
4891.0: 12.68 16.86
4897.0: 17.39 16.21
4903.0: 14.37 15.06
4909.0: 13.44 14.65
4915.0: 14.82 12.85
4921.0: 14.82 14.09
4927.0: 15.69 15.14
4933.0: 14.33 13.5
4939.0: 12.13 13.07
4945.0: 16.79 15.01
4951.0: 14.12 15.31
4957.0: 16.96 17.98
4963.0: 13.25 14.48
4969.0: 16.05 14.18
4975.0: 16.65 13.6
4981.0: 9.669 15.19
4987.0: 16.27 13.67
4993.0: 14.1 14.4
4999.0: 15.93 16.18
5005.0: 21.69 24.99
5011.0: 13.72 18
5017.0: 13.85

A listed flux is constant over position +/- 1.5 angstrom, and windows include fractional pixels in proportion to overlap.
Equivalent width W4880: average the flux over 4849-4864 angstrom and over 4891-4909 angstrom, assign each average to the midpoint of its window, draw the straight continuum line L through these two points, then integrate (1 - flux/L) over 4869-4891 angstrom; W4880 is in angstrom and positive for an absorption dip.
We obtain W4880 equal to 3.2 angstrom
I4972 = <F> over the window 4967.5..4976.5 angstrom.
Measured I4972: 15.6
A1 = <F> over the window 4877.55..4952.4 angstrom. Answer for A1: 14.5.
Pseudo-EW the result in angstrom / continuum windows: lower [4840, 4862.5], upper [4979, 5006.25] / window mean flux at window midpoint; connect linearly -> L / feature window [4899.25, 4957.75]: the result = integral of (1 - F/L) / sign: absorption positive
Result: 3.03 angstrom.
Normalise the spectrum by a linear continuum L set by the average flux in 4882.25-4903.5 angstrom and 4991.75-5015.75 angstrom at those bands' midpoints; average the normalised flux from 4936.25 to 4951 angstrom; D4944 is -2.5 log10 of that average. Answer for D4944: 0.14 mag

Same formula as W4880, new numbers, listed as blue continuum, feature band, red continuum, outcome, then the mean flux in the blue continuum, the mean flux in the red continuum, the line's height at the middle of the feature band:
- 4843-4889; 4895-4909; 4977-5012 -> -0.72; 14.4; 15.8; 14.8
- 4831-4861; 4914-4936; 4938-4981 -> 0.51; 14.8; 14.8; 14.8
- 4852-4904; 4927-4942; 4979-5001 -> 0.53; 14.6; 14.2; 14.4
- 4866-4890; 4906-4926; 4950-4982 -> -0.50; 13.1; 14.8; 13.9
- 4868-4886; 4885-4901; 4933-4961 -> -2.43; 13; 14.9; 13.4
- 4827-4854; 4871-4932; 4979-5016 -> 3.55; 14.8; 16.1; 15.3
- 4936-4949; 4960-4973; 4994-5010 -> 0.75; 14.1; 18.3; 15.8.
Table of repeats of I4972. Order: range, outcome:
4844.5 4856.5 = 13.6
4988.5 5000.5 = 14.5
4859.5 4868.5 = 18.1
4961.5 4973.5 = 14.5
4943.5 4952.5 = 15.3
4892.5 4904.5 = 16.2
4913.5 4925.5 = 14.1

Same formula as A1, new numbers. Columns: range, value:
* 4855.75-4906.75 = 14.9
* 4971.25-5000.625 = 14.4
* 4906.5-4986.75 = 14.6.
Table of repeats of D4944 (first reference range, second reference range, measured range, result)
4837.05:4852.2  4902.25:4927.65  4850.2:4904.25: 0.02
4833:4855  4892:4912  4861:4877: 0.04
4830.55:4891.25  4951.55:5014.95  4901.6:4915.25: 0.04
